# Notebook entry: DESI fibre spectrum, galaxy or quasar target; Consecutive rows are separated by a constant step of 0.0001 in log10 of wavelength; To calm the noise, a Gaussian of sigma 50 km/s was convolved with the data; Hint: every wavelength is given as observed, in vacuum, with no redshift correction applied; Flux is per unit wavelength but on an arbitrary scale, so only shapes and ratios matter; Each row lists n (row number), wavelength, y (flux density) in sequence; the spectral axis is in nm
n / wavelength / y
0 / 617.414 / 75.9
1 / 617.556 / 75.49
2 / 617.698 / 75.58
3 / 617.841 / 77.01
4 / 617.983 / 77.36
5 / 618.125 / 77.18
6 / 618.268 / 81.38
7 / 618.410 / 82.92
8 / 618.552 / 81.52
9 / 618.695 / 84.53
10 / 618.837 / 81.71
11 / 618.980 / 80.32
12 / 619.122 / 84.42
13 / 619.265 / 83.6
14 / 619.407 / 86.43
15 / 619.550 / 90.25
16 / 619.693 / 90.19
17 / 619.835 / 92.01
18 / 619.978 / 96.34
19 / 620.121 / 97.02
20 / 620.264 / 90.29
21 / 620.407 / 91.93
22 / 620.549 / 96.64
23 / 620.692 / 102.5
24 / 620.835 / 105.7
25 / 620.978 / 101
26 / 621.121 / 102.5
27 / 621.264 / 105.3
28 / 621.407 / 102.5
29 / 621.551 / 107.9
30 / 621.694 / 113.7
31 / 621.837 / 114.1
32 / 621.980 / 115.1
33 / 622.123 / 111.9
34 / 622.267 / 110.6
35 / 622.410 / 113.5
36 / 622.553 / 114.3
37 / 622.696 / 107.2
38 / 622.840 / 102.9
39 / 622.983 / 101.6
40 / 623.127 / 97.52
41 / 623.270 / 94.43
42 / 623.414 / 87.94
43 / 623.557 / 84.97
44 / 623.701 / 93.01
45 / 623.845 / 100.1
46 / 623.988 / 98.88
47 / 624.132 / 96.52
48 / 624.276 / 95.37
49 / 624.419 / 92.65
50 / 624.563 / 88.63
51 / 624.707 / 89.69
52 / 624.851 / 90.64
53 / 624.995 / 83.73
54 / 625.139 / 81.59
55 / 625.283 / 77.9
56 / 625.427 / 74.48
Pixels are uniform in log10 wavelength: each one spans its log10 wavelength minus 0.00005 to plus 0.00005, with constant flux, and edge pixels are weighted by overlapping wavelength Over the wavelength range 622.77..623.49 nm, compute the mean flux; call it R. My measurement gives 96.8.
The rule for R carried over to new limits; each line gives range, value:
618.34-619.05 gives 82.2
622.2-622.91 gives 110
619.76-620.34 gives 93.8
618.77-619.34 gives 82.6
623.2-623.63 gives 89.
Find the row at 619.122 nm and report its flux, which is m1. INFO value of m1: 84.42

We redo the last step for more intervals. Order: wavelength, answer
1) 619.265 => 83.6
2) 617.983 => 77.36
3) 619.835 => 92.01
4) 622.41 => 113.5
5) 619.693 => 90.19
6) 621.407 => 102.5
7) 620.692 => 102.5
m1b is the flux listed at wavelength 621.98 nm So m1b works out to 115.1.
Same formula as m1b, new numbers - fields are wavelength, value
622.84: 102.9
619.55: 90.25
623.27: 94.43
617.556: 75.49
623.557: 84.97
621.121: 102.5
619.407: 86.43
